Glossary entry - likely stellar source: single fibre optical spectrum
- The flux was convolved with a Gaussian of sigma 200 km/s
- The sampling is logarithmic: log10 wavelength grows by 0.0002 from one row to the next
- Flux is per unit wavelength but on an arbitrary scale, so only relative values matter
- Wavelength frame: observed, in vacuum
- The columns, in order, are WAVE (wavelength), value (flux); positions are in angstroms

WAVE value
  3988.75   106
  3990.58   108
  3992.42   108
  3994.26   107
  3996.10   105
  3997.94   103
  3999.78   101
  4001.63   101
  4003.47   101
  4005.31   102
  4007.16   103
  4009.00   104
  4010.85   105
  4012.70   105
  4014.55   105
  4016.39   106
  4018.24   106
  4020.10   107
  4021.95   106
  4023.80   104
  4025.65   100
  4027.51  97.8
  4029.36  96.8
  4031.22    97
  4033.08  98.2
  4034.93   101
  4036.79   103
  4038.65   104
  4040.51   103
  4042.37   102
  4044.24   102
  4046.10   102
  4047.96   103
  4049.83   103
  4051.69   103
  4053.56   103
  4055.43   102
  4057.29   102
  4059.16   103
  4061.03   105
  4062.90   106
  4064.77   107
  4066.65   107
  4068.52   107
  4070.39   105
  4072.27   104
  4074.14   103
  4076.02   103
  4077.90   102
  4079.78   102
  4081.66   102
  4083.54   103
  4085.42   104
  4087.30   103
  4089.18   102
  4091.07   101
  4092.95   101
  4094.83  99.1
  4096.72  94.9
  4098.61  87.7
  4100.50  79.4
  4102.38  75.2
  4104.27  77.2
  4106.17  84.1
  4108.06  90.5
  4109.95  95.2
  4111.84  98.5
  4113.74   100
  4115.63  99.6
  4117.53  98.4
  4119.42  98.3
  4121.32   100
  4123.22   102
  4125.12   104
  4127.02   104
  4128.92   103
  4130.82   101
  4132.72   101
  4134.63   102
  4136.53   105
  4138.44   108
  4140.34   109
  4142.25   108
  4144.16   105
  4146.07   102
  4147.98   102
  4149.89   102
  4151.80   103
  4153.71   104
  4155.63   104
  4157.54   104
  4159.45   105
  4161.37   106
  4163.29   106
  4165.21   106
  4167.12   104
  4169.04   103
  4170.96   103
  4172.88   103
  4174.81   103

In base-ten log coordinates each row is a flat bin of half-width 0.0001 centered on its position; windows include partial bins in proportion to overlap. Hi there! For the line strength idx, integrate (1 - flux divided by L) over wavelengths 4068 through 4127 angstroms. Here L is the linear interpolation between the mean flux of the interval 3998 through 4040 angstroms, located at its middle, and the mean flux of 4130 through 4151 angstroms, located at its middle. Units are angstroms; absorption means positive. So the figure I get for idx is 3.35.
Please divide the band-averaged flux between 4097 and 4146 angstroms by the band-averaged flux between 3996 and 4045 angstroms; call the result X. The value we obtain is 1.0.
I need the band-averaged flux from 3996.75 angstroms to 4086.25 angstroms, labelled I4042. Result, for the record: 103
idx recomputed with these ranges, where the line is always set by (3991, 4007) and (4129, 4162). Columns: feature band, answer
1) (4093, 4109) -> 2.63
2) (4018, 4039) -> 0.44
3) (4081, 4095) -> 0.25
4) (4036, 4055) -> 0.18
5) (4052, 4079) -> -0.09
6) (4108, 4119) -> 0.68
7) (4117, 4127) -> 0.30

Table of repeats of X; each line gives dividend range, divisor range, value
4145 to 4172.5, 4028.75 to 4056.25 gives 1.02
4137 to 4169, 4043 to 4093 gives 1.01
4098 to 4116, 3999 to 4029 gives 0.86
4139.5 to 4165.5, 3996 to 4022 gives 1.01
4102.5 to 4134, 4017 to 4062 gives 0.95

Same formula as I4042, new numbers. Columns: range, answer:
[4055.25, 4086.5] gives 104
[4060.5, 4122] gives 98.3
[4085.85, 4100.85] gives 96.9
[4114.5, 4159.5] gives 103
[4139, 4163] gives 105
